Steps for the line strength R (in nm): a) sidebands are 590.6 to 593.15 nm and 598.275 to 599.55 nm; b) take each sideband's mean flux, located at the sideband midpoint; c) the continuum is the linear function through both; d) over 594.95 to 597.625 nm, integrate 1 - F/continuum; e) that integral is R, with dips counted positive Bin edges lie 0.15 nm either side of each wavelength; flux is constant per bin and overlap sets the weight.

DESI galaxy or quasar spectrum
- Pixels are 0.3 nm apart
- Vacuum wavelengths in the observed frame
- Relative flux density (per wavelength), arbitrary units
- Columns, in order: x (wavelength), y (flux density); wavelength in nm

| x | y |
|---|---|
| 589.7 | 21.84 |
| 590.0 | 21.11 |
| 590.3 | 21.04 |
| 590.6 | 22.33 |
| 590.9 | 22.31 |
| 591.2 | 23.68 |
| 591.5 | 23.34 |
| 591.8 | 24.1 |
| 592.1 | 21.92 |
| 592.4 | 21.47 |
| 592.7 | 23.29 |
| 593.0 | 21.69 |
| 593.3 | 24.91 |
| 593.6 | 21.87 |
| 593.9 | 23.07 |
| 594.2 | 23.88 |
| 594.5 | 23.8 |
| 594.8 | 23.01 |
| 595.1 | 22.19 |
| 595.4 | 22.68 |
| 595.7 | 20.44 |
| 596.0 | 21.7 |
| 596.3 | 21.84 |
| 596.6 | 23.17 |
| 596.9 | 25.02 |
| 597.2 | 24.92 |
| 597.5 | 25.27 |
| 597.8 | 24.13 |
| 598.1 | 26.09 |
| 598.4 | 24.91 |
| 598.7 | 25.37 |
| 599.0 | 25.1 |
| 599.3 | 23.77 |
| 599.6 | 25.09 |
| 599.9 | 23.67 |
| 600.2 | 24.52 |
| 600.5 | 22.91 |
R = 0.115 nm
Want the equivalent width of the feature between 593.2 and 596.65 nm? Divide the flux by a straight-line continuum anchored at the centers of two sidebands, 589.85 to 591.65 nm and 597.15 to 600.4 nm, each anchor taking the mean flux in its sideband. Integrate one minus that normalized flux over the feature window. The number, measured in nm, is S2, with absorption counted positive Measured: 0.13 nm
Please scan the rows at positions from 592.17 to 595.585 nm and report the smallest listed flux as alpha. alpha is 21.47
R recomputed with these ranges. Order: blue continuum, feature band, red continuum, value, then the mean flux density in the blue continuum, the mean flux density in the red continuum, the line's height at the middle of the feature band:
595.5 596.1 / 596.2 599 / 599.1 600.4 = -0.25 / 21.2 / 24.2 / 22.6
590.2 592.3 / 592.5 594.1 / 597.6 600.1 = 0.02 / 22.7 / 24.8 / 23.2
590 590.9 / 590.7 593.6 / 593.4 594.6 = -0.06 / 21.7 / 23.2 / 22.4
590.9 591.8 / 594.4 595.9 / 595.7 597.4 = 0.06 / 23.4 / 23.1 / 23.2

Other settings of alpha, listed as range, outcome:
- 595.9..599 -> 21.7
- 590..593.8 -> 21.04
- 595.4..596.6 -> 20.44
